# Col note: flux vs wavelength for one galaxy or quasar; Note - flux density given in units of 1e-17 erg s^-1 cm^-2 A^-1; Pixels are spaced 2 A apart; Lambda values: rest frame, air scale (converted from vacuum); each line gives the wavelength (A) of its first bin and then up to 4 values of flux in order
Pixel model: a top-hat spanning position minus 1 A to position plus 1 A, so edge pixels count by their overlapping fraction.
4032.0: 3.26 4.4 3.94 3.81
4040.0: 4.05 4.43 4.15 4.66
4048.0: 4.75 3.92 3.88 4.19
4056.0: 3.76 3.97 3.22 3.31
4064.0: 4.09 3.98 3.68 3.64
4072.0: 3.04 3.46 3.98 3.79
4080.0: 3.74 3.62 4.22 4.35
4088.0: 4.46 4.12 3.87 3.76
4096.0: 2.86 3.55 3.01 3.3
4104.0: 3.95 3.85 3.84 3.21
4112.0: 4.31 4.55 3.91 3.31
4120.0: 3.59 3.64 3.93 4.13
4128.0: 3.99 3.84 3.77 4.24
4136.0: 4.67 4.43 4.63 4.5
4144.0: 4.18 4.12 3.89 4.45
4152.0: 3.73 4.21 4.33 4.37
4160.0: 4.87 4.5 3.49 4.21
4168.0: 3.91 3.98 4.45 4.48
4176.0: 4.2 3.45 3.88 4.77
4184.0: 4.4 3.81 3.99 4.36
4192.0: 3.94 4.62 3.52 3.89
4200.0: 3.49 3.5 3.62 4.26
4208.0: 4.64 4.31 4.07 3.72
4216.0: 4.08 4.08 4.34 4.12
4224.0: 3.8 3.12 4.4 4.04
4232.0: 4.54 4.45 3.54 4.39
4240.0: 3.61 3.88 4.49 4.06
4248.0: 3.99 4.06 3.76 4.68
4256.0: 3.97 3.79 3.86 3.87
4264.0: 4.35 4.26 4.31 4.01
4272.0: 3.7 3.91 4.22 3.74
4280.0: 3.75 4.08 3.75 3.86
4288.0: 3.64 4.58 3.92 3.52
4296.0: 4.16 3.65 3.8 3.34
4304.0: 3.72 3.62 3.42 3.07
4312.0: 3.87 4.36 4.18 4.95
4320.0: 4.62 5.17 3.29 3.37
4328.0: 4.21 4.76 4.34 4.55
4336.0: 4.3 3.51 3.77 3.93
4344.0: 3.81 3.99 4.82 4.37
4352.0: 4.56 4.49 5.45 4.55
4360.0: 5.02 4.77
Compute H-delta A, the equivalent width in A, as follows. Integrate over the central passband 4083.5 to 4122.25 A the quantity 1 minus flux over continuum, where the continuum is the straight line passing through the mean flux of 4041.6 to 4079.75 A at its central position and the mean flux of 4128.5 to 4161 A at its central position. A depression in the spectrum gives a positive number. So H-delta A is 2.7 A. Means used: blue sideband 3.88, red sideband 4.26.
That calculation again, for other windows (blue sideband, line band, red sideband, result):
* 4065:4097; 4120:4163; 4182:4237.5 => -3.19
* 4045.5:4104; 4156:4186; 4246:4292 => -2.33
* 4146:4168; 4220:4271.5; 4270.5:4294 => -0.87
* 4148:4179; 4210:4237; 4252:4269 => 0.65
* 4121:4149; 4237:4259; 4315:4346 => 0.53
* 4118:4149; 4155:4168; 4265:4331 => -0.66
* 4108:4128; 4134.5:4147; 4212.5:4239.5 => -1.69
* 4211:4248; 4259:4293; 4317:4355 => 1.18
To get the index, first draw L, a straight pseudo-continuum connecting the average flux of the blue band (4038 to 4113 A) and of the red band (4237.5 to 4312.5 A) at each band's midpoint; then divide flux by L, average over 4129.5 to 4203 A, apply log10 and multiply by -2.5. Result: -0.07 mag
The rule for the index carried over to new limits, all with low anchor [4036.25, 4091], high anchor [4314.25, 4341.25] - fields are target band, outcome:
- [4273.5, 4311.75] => 0.11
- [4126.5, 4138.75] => -0.04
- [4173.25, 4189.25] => -0.01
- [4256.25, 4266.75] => 0.04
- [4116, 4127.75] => 0.07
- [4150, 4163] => -0.08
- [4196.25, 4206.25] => 0.11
